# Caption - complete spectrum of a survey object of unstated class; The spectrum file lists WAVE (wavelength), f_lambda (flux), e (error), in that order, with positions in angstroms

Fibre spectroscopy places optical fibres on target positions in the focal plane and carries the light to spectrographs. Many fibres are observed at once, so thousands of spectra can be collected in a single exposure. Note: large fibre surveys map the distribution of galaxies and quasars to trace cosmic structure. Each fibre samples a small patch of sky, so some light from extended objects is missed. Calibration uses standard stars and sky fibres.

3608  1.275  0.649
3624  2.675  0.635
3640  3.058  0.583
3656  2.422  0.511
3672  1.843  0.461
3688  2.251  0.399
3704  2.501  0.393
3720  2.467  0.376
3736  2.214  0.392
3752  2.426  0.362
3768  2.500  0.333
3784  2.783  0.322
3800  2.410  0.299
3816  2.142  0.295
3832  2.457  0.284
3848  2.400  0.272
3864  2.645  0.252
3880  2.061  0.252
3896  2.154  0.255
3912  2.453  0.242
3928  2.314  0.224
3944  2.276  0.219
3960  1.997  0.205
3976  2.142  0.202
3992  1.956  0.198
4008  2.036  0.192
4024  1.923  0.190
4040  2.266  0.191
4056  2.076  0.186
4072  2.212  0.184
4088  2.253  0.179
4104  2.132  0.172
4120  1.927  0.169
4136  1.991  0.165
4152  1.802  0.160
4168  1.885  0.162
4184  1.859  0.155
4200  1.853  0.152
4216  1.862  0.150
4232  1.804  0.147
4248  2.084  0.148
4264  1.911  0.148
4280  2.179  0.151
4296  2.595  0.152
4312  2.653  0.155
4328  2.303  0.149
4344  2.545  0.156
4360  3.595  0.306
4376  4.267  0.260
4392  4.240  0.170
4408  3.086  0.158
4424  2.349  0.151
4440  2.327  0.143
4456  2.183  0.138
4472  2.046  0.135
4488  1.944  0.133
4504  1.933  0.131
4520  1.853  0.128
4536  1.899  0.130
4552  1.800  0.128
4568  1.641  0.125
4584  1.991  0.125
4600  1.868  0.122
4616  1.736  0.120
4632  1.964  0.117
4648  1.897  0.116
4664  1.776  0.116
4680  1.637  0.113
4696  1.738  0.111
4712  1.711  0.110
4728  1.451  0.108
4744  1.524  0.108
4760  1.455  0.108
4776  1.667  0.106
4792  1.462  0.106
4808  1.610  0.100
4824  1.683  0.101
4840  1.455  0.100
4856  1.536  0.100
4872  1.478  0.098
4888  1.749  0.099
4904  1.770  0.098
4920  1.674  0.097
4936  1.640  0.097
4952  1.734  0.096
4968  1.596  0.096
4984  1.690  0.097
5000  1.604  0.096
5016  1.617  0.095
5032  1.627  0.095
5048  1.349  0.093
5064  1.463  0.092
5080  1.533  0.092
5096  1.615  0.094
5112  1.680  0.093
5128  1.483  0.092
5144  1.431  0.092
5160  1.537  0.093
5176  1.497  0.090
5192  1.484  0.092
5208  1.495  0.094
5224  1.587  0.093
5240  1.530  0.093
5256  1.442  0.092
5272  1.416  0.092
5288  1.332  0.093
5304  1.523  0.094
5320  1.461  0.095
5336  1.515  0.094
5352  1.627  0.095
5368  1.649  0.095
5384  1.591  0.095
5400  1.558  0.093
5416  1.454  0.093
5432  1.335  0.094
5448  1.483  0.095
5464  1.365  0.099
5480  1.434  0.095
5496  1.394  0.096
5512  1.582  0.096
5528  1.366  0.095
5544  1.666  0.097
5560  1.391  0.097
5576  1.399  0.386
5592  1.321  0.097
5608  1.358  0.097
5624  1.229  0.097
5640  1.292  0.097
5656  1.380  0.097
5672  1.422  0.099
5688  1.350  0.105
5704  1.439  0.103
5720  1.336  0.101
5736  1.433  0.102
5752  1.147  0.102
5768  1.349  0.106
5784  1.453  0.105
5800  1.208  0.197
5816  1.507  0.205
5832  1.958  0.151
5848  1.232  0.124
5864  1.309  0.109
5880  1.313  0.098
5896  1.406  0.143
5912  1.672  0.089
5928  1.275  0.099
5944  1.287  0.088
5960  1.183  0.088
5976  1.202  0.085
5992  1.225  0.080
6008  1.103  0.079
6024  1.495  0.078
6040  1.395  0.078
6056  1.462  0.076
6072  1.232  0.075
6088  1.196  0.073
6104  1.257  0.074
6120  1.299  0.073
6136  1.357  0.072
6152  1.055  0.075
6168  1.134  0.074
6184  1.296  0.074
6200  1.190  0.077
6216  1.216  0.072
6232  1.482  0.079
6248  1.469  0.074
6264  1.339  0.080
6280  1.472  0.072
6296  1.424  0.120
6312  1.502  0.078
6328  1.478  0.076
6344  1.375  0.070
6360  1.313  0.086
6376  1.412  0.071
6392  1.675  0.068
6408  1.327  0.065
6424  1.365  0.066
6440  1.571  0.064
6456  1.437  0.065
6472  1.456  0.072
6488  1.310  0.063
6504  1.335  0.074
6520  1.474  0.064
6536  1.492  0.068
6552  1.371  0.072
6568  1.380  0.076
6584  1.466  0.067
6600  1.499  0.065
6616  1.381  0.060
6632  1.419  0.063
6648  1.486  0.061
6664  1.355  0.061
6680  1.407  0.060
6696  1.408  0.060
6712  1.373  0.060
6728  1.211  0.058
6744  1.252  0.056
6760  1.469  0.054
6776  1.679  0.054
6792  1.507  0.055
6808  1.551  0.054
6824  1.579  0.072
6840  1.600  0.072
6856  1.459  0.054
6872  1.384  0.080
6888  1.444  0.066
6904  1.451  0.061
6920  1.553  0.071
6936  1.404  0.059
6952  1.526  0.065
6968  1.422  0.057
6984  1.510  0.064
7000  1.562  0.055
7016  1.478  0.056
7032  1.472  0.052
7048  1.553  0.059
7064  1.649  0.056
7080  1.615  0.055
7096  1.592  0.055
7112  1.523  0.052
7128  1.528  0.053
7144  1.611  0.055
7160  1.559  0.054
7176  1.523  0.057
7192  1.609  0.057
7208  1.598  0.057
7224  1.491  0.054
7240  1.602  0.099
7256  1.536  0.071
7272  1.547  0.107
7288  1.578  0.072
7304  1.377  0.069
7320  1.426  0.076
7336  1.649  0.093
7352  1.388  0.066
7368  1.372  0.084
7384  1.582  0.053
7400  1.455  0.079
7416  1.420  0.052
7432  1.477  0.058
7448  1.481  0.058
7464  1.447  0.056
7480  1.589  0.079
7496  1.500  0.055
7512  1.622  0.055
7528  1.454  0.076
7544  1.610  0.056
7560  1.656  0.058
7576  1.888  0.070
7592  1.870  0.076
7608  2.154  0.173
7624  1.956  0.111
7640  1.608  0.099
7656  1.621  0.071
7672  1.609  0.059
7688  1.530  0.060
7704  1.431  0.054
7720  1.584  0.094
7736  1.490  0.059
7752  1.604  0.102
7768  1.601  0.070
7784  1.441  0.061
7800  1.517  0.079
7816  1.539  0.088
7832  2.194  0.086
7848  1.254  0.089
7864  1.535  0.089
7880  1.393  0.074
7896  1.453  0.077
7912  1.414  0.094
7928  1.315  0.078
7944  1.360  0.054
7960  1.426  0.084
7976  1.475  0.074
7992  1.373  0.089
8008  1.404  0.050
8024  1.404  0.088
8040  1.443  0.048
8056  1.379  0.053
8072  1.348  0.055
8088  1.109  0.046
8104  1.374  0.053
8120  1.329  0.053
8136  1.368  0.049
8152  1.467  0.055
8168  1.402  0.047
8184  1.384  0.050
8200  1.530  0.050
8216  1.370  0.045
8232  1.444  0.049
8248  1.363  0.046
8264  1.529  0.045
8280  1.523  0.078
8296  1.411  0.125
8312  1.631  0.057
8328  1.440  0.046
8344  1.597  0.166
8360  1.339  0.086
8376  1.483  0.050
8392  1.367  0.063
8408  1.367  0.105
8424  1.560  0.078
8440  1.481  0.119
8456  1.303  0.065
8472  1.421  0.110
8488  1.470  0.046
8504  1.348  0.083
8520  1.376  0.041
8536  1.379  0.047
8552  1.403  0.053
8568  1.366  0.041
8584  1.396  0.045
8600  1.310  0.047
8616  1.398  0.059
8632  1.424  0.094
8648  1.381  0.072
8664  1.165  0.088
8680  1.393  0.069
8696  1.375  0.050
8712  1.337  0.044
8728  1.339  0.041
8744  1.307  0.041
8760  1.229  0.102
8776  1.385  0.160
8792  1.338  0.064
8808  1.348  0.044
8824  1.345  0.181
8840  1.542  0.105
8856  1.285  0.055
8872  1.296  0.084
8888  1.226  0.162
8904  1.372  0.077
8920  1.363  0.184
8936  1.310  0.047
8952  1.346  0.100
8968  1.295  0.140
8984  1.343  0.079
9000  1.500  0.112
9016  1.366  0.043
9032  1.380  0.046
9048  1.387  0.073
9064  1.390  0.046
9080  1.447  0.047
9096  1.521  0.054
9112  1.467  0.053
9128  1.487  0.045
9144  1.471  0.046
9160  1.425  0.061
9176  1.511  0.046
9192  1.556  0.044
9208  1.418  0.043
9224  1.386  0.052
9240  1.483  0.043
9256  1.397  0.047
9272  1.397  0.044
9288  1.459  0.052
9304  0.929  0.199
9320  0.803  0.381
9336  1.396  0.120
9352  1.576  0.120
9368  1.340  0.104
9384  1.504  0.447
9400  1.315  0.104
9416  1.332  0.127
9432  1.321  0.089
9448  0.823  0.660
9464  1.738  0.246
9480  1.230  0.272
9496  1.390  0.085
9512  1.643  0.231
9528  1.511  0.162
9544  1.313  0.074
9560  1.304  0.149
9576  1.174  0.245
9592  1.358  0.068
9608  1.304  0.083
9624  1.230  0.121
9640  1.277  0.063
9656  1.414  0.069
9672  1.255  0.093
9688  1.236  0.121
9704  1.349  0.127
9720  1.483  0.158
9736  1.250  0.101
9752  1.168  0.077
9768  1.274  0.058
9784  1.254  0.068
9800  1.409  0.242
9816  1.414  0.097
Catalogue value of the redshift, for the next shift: 0.564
